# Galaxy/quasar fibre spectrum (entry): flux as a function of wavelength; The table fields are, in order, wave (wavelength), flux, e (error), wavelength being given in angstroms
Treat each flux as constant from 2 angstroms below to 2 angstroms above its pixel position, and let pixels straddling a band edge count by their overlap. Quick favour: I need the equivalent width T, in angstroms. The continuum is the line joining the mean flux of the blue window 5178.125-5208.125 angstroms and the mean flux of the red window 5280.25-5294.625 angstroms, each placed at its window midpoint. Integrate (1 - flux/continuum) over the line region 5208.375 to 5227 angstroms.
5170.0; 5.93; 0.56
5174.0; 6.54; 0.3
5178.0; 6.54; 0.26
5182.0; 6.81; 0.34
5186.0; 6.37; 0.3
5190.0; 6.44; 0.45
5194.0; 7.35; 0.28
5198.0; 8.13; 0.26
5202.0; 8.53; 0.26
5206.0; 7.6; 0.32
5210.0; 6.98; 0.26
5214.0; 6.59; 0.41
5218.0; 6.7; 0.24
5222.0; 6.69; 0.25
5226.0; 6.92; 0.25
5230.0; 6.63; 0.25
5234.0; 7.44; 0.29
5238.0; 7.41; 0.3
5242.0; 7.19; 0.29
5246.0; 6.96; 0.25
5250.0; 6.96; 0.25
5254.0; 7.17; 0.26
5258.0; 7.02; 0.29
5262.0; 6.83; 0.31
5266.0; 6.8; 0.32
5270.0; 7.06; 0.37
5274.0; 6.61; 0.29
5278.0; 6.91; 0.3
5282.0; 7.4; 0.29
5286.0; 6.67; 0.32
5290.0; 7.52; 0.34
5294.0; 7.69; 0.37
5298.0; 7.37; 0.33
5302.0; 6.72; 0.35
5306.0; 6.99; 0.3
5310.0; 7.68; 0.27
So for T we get 1.3 angstroms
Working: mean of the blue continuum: 7.27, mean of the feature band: 6.76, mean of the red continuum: 7.28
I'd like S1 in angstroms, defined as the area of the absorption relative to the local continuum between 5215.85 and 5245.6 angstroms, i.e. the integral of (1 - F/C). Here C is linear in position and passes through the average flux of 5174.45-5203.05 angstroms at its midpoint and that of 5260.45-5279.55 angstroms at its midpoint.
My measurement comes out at -0.1 angstroms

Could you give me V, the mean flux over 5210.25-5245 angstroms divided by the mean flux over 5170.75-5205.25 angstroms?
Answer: 0.98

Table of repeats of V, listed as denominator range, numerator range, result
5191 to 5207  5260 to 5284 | 0.89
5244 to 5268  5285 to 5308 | 1.03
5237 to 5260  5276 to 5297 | 1.02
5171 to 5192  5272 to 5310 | 1.09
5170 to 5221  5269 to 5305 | 1.02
